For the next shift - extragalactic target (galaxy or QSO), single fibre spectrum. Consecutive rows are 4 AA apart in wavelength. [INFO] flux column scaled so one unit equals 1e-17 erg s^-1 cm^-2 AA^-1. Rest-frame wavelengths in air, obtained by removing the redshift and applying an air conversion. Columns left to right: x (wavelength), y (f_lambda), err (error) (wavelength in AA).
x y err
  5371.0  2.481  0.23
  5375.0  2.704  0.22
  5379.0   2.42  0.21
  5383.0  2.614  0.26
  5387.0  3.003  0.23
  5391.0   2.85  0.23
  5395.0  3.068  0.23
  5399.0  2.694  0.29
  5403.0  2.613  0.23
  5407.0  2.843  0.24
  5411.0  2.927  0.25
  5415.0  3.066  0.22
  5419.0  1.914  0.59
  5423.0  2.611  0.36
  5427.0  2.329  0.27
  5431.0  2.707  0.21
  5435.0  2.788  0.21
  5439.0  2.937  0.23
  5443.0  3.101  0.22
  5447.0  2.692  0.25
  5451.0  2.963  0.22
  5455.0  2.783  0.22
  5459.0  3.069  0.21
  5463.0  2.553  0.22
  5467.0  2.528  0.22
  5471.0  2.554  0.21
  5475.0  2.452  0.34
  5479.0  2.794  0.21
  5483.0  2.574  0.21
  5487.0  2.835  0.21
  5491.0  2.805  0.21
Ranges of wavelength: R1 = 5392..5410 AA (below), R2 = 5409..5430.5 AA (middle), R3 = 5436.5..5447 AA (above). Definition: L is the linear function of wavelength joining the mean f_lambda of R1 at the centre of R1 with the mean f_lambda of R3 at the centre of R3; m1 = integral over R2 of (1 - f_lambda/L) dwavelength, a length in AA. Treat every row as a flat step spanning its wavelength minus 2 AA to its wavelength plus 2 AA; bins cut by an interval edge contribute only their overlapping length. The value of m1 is 2.20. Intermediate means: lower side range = 2.81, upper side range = 2.95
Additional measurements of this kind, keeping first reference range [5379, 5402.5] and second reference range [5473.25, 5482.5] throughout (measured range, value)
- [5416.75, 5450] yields 0.72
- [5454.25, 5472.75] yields -0.31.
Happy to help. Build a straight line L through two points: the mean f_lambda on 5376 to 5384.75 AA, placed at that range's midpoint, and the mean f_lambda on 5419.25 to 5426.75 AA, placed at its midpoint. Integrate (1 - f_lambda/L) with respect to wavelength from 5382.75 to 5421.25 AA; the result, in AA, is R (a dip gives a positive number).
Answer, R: -4.8 AA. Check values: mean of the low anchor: 2.54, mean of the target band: 2.76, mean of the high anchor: 2.38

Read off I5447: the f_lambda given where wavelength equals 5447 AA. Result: 2.692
